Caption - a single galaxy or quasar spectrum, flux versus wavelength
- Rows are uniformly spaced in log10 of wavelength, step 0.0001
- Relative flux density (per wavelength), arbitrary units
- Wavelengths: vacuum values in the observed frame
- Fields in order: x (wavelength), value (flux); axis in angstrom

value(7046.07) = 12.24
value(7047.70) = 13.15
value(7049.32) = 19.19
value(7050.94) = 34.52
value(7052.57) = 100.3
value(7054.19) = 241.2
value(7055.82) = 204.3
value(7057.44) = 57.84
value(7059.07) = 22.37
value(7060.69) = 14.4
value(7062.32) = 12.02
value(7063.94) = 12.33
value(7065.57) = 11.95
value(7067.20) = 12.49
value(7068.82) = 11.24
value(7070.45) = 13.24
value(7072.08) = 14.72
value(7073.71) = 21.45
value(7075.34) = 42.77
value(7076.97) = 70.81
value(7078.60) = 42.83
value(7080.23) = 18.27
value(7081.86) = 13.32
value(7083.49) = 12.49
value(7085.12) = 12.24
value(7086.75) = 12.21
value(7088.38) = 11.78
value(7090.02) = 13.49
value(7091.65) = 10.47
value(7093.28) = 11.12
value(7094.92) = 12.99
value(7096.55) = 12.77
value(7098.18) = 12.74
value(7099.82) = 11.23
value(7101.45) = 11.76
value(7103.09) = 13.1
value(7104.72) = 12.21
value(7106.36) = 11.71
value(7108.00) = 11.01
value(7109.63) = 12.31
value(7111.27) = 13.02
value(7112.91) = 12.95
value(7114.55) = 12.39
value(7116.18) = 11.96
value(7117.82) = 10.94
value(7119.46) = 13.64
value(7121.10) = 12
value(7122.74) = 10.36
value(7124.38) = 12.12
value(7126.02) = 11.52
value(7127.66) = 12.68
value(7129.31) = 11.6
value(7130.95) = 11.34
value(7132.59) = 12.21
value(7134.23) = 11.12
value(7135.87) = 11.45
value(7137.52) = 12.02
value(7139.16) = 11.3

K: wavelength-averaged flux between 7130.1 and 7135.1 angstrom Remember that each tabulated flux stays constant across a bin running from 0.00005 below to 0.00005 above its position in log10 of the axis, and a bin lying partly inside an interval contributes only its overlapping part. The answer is 11.6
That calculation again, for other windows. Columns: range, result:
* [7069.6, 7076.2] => 23.3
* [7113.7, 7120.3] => 12.2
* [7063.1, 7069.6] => 12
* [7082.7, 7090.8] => 12.4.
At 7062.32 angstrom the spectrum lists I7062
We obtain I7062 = 12.02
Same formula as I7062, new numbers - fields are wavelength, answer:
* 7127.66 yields 12.68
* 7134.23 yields 11.12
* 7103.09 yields 13.1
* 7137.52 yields 12.02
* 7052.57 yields 100.3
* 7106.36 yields 11.71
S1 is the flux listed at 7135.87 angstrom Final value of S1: 11.45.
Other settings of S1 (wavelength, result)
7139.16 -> 11.3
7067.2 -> 12.49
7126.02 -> 11.52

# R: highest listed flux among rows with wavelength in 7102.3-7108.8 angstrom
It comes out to 13.1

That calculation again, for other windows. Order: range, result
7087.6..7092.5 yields 13.49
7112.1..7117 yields 12.95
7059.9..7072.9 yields 14.72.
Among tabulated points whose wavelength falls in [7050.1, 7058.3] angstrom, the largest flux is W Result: 241.2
